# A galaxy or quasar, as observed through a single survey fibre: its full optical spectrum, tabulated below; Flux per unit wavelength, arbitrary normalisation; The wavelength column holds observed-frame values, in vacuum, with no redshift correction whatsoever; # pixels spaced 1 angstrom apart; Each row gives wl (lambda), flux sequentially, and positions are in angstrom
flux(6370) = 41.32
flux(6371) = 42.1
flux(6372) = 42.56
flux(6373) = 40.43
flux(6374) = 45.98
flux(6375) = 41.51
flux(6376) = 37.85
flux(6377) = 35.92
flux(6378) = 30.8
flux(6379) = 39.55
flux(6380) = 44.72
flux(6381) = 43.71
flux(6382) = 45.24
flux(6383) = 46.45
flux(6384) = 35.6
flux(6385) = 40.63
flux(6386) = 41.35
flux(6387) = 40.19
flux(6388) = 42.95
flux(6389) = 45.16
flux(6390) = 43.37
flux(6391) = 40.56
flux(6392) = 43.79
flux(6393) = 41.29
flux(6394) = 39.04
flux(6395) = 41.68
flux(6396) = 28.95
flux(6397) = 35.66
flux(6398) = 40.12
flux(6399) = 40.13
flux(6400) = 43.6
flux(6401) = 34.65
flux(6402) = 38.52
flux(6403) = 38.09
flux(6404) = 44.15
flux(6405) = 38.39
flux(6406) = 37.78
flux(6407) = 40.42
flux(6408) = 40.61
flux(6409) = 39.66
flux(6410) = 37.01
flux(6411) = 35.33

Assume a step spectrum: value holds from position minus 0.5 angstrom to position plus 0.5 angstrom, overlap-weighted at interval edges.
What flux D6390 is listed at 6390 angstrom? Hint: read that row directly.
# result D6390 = 43.37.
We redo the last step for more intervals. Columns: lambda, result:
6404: 44.15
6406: 37.78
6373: 40.43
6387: 40.19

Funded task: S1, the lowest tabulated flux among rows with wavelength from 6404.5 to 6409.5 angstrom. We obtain 37.78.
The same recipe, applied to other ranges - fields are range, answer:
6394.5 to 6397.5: 28.95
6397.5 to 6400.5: 40.12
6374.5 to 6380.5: 30.8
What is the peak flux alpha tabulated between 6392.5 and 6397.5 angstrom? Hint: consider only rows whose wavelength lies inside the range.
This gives 41.68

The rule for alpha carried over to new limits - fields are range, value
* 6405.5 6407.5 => 40.42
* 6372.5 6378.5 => 45.98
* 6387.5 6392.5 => 45.16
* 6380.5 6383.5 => 46.45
